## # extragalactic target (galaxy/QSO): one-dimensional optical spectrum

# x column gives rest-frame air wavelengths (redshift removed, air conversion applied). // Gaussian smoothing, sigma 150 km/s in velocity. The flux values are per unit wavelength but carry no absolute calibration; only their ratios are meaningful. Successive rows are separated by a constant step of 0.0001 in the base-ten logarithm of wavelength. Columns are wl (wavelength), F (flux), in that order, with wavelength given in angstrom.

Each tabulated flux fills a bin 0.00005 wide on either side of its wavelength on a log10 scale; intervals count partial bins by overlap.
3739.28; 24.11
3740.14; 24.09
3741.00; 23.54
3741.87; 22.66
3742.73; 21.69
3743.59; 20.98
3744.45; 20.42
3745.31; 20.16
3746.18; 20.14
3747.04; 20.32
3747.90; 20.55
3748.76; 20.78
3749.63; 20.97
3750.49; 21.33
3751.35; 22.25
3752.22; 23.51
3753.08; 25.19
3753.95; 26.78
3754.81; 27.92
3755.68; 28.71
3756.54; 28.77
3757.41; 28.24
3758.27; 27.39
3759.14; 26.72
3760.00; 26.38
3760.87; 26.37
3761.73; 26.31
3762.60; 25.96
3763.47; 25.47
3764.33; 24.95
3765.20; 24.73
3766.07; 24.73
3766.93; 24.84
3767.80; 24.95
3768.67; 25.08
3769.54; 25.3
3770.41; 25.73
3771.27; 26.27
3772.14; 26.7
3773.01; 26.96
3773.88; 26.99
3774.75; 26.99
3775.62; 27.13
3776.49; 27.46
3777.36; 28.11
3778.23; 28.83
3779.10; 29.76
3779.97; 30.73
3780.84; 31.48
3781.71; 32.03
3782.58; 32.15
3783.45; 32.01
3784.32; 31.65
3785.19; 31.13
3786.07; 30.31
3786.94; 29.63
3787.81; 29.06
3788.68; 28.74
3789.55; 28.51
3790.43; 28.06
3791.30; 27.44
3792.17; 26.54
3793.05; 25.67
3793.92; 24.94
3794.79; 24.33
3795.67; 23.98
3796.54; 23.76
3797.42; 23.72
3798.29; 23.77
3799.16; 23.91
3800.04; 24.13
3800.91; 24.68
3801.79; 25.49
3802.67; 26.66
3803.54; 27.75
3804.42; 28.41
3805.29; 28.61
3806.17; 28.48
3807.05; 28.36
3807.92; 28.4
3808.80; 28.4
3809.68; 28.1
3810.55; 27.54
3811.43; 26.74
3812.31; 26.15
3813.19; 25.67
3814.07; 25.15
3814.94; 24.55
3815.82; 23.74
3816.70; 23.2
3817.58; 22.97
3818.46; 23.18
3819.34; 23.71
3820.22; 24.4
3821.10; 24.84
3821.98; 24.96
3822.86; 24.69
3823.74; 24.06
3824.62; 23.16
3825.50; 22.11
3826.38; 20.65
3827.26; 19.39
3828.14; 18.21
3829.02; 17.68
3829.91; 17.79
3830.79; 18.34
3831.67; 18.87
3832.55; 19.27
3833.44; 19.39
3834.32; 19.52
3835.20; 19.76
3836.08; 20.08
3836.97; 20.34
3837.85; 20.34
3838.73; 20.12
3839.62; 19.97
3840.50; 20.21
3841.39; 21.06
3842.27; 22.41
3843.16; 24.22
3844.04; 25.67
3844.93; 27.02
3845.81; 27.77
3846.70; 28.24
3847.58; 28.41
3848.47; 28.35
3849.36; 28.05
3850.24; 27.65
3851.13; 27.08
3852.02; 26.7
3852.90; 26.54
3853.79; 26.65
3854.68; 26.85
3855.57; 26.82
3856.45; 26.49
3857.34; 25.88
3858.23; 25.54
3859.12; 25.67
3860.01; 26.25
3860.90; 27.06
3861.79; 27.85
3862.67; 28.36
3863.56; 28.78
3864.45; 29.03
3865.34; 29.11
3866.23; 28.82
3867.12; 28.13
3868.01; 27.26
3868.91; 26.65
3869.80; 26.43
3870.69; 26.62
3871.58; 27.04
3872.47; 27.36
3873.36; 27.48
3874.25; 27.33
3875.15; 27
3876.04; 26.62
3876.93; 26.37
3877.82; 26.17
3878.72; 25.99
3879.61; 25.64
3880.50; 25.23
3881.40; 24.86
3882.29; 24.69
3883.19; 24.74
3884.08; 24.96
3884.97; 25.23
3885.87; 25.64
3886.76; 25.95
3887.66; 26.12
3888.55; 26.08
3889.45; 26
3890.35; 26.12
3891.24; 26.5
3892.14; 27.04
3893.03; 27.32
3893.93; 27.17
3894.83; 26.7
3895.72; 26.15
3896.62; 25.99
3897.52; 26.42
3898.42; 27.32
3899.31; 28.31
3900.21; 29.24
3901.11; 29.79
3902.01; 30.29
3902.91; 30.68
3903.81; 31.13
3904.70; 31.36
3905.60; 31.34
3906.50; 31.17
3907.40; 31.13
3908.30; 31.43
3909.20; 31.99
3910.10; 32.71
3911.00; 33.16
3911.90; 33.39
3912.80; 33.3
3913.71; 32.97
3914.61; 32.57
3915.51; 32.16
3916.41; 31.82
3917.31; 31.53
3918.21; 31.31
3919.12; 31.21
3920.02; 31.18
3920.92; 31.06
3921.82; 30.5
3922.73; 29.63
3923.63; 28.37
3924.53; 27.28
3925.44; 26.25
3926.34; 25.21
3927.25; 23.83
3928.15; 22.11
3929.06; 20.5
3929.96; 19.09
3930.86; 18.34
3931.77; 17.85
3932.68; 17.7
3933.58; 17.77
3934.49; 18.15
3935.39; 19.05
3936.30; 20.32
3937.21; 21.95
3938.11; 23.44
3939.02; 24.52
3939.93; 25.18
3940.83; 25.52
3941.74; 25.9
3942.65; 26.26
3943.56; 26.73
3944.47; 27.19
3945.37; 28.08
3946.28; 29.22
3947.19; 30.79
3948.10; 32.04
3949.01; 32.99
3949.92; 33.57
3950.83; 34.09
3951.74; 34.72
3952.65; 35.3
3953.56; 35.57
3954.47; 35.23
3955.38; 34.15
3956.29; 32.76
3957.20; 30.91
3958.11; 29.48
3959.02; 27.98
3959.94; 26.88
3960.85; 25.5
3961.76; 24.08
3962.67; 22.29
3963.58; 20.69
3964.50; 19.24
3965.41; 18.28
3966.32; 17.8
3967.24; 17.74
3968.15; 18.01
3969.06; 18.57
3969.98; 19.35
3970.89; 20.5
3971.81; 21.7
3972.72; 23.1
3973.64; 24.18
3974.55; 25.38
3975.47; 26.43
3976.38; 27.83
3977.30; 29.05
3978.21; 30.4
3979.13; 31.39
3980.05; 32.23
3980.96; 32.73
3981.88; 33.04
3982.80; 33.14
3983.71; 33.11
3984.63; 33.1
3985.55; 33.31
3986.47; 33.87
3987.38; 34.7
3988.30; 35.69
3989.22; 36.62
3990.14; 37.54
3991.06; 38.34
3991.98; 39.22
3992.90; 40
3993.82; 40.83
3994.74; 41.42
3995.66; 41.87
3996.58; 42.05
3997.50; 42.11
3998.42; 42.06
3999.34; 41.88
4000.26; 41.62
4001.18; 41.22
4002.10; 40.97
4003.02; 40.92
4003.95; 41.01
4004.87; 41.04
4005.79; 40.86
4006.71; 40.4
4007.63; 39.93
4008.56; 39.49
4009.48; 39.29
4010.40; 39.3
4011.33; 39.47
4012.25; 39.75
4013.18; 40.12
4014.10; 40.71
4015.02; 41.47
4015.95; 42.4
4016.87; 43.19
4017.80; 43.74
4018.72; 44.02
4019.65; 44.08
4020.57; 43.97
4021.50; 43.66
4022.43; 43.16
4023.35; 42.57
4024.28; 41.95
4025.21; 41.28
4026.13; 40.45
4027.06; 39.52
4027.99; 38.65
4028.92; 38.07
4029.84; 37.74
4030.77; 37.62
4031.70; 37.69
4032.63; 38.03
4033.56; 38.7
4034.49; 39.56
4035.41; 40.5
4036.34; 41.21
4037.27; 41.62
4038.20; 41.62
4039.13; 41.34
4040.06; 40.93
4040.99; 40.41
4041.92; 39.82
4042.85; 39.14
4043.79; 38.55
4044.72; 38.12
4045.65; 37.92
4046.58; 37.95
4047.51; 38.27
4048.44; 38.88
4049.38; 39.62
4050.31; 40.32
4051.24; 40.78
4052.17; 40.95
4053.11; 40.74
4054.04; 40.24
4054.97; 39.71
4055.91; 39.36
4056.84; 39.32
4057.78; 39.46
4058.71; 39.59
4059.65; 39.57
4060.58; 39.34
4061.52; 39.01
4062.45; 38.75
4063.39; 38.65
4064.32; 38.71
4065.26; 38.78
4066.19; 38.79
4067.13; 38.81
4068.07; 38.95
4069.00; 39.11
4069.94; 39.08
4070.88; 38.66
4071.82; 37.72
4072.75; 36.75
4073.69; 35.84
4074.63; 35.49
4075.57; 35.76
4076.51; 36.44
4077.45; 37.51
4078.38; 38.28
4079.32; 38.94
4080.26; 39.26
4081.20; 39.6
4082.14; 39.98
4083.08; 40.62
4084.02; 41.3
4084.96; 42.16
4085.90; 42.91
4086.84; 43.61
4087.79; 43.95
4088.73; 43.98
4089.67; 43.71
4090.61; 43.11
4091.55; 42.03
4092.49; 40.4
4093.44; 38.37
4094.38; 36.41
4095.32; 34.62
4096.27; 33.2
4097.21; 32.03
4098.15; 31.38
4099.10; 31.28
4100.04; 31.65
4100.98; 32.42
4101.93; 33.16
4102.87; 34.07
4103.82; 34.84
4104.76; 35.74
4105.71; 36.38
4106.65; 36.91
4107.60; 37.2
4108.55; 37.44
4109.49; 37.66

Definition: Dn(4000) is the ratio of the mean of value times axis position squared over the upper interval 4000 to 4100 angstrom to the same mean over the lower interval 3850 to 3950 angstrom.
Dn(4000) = 1.57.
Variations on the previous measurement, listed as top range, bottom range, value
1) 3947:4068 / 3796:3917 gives 1.49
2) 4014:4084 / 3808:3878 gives 1.78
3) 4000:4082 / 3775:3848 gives 1.78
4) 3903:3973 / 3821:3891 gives 1.13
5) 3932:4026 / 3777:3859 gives 1.41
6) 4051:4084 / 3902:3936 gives 1.50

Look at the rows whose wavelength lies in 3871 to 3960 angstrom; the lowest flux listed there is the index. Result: 17.7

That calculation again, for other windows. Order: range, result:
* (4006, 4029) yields 38.07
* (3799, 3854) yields 17.68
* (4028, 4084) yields 35.49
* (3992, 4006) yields 40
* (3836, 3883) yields 19.97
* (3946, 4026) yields 17.74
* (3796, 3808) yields 23.72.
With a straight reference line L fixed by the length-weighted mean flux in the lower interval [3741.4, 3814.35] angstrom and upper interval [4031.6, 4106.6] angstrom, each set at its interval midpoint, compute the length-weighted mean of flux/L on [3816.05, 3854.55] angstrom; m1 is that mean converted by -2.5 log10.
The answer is 0.241 mag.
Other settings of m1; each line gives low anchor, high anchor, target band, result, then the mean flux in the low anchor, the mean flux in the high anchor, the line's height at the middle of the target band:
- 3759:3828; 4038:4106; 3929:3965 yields 0.248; 26.3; 38.5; 33.1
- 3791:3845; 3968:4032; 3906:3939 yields 0.153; 23.6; 36.8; 31.2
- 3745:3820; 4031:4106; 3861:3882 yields 0.114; 26.3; 38.6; 30.1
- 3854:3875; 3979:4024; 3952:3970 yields 0.356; 27.2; 39.4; 35.8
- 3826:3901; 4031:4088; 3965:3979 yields 0.405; 25.2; 39.4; 33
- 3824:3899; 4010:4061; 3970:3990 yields 0.184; 25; 40.3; 35.4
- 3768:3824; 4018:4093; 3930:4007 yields 0.187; 26.8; 39.9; 35.5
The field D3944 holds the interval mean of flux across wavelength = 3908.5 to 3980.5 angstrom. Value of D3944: 26.8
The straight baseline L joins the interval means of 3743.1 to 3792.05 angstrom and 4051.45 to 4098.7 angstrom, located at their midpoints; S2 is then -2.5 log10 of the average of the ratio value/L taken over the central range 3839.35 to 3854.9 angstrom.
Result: 0.155 mag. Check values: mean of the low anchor 26.4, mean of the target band 25.8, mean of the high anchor 39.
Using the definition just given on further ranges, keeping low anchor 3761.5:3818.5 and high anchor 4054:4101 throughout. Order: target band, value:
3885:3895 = 0.17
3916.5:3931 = 0.19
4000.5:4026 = -0.15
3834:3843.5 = 0.36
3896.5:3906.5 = 0.07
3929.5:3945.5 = 0.42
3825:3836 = 0.42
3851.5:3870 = 0.10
